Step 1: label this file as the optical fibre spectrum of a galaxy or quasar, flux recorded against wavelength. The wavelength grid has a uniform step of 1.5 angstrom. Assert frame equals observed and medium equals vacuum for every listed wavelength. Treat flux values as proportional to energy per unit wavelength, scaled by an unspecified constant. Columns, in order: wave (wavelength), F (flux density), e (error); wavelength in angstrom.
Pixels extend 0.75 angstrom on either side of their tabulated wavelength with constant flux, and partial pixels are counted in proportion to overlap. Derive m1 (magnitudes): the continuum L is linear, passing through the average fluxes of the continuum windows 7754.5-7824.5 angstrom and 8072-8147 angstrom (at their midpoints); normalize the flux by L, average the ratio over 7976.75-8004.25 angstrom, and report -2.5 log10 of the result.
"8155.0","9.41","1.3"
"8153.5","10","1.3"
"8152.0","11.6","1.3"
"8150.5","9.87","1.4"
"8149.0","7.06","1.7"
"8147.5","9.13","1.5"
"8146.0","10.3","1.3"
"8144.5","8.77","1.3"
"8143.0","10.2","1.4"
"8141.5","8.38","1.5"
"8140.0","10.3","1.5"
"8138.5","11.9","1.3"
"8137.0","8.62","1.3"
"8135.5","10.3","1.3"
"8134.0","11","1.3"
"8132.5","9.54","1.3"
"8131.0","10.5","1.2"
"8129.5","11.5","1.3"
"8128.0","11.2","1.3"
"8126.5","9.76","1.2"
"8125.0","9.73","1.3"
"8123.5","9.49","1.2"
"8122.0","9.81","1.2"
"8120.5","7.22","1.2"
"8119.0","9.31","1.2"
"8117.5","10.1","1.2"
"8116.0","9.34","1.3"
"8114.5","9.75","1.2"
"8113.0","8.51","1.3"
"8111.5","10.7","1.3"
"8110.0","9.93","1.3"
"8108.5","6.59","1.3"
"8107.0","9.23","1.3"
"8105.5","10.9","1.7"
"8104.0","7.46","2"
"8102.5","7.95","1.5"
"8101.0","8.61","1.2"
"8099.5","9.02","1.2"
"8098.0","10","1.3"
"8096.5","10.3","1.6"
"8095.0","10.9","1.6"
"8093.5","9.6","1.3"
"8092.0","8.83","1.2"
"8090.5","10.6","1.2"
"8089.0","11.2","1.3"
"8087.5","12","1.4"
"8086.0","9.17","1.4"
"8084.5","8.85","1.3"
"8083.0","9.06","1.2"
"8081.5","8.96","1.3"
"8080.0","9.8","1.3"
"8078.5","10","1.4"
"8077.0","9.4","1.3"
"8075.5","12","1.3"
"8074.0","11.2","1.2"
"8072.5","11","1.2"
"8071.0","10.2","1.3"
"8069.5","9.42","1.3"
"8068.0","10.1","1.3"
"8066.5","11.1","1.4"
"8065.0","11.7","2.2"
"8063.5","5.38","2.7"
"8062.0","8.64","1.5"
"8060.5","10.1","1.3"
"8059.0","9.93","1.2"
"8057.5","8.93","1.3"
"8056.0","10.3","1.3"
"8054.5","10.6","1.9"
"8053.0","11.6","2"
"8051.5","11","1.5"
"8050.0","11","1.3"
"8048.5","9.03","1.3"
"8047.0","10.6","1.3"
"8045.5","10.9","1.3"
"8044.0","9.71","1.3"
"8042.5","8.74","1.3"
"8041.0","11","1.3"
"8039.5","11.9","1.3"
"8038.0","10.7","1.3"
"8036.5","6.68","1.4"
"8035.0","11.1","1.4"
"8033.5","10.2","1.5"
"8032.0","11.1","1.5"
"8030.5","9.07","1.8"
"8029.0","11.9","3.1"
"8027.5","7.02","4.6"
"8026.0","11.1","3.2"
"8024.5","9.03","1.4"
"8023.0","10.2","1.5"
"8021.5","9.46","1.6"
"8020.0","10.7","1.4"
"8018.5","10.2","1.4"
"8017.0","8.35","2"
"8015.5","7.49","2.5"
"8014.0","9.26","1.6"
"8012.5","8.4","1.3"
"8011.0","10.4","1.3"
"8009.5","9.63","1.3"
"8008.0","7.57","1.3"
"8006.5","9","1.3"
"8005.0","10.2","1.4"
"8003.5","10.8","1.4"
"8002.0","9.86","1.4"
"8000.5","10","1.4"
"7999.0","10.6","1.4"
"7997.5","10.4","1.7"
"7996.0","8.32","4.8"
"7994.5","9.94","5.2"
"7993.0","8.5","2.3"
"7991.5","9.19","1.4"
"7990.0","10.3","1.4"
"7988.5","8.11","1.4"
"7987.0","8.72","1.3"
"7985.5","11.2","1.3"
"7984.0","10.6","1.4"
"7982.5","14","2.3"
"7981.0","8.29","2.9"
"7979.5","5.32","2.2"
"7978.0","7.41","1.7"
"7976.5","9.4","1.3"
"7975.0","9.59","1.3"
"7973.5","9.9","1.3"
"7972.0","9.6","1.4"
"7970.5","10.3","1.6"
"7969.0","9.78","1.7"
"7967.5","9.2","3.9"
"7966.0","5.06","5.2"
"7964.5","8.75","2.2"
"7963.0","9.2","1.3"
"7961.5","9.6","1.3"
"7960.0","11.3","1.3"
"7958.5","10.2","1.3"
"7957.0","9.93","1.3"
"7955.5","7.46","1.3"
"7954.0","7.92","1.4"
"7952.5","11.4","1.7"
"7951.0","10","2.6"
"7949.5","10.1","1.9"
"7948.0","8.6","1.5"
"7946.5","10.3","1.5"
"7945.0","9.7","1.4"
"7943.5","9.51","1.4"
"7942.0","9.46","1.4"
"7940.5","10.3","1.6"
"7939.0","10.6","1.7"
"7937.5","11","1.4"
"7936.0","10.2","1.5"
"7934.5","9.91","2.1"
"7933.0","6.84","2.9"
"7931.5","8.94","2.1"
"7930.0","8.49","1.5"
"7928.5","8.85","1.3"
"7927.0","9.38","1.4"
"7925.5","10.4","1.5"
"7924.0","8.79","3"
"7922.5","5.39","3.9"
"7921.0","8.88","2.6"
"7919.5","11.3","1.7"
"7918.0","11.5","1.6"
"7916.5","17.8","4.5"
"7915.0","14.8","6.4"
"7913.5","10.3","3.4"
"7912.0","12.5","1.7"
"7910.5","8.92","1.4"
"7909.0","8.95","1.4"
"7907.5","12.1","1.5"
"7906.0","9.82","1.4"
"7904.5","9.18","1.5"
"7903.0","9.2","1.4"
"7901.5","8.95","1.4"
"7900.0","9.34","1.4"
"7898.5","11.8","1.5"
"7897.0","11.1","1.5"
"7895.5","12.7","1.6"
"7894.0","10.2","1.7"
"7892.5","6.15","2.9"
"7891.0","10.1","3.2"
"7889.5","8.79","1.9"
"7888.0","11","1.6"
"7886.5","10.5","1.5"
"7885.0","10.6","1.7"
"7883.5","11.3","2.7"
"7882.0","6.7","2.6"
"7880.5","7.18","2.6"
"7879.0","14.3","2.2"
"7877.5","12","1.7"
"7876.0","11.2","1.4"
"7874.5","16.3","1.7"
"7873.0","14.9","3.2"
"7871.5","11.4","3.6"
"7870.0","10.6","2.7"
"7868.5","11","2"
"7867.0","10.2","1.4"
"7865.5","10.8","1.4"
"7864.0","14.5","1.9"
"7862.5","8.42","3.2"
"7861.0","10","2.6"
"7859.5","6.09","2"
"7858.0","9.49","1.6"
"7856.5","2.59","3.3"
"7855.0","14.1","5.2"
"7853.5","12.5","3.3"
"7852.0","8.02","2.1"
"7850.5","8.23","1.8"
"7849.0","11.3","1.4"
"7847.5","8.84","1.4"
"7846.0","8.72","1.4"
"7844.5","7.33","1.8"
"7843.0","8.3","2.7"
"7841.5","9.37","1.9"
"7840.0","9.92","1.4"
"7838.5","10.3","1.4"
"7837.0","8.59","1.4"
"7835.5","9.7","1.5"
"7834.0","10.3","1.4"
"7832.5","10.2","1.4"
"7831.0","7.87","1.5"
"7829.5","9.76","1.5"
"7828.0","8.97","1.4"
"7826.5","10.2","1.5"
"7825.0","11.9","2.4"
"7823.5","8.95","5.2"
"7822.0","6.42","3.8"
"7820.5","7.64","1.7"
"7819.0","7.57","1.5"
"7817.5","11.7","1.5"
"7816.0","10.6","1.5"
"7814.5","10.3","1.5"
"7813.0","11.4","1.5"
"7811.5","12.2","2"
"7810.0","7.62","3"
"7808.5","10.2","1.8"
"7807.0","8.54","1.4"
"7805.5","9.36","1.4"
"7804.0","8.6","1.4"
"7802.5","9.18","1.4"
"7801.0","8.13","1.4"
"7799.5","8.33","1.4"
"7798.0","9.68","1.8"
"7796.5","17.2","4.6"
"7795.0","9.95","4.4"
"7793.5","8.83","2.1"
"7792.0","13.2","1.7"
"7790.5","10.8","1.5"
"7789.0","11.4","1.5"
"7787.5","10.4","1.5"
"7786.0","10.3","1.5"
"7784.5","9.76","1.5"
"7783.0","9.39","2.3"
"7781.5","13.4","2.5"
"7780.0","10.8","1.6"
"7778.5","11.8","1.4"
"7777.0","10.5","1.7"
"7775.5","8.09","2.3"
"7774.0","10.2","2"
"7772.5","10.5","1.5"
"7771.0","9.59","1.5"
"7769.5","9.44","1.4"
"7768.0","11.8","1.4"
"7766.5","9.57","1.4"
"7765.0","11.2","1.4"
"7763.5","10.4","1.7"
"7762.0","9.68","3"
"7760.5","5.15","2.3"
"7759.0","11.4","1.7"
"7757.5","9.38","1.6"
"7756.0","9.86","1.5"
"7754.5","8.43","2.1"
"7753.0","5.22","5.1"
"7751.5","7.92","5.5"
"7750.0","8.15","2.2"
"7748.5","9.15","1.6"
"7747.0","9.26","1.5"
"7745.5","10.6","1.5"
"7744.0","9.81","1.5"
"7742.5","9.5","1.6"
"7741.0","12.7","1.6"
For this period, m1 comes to 0.04 mag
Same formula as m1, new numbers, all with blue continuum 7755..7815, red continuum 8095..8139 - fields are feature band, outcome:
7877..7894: 0.02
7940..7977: 0.05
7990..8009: 0.03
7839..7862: 0.12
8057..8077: -0.03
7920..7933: 0.16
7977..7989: 0.07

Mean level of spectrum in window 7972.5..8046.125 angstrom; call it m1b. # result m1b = 9.62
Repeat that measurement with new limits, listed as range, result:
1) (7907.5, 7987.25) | 9.76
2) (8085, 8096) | 10.3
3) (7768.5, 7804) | 10.4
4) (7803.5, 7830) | 9.56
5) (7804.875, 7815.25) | 9.95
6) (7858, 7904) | 10.6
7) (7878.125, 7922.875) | 10.4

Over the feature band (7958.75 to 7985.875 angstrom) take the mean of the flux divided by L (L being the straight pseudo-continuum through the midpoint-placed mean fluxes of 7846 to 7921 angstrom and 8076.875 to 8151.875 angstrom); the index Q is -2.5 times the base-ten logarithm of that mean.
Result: 0.10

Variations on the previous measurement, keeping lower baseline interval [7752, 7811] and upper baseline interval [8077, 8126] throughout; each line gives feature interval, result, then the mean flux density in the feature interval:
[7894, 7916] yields -0.11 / 10.8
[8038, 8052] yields -0.10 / 10.4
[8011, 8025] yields 0.03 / 9.3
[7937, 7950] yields -0.03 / 9.93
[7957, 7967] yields 0.07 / 9.09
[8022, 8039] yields -0.03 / 9.85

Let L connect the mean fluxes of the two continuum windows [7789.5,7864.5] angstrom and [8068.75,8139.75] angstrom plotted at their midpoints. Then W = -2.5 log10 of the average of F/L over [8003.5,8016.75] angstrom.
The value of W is 0.08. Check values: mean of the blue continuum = 9.63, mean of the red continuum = 9.8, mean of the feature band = 9.07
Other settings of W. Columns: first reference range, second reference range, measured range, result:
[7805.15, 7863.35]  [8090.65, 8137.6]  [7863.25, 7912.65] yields -0.15 mag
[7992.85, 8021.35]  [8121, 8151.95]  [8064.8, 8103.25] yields -0.03 mag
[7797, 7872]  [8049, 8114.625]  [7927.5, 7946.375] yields 0.02 mag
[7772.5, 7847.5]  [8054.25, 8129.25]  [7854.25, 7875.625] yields -0.10 mag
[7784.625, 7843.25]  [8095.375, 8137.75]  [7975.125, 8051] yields 0.00 mag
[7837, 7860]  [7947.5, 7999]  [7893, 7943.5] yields -0.11 mag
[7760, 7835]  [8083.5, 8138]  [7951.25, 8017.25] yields 0.05 mag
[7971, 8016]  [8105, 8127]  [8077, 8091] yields -0.06 mag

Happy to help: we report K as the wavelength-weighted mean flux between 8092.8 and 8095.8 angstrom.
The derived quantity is 10.3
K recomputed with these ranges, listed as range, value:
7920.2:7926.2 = 8.37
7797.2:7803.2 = 8.9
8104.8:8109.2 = 8.91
